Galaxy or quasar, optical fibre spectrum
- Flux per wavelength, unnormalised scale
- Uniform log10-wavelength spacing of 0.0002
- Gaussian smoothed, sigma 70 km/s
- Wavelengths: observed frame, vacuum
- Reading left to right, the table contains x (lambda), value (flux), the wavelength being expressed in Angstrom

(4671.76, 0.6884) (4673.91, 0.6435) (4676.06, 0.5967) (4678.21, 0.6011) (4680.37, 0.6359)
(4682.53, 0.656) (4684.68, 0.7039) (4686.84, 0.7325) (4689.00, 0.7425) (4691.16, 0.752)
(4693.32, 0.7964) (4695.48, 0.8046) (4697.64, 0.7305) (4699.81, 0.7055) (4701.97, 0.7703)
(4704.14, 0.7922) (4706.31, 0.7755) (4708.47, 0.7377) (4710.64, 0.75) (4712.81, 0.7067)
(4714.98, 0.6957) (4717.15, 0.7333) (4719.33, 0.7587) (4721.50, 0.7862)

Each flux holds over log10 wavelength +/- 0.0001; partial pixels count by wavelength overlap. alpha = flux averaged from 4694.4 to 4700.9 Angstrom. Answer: 0.747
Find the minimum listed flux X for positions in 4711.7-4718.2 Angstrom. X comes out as 0.6957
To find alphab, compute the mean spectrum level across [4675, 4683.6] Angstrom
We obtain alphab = 0.622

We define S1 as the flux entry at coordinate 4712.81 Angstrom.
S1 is 0.7067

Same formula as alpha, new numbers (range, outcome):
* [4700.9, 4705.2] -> 0.78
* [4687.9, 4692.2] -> 0.747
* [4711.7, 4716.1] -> 0.702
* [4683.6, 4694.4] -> 0.746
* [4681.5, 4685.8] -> 0.681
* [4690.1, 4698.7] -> 0.772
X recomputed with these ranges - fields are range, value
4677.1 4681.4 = 0.6011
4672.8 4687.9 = 0.5967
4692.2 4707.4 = 0.7055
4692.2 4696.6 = 0.7964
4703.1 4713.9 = 0.7067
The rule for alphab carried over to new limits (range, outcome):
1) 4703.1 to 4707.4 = 0.784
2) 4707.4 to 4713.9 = 0.731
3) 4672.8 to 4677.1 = 0.622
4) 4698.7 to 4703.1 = 0.737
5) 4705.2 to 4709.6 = 0.757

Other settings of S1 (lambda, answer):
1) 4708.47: 0.7377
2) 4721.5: 0.7862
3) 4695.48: 0.8046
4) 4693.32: 0.7964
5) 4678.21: 0.6011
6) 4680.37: 0.6359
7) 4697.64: 0.7305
